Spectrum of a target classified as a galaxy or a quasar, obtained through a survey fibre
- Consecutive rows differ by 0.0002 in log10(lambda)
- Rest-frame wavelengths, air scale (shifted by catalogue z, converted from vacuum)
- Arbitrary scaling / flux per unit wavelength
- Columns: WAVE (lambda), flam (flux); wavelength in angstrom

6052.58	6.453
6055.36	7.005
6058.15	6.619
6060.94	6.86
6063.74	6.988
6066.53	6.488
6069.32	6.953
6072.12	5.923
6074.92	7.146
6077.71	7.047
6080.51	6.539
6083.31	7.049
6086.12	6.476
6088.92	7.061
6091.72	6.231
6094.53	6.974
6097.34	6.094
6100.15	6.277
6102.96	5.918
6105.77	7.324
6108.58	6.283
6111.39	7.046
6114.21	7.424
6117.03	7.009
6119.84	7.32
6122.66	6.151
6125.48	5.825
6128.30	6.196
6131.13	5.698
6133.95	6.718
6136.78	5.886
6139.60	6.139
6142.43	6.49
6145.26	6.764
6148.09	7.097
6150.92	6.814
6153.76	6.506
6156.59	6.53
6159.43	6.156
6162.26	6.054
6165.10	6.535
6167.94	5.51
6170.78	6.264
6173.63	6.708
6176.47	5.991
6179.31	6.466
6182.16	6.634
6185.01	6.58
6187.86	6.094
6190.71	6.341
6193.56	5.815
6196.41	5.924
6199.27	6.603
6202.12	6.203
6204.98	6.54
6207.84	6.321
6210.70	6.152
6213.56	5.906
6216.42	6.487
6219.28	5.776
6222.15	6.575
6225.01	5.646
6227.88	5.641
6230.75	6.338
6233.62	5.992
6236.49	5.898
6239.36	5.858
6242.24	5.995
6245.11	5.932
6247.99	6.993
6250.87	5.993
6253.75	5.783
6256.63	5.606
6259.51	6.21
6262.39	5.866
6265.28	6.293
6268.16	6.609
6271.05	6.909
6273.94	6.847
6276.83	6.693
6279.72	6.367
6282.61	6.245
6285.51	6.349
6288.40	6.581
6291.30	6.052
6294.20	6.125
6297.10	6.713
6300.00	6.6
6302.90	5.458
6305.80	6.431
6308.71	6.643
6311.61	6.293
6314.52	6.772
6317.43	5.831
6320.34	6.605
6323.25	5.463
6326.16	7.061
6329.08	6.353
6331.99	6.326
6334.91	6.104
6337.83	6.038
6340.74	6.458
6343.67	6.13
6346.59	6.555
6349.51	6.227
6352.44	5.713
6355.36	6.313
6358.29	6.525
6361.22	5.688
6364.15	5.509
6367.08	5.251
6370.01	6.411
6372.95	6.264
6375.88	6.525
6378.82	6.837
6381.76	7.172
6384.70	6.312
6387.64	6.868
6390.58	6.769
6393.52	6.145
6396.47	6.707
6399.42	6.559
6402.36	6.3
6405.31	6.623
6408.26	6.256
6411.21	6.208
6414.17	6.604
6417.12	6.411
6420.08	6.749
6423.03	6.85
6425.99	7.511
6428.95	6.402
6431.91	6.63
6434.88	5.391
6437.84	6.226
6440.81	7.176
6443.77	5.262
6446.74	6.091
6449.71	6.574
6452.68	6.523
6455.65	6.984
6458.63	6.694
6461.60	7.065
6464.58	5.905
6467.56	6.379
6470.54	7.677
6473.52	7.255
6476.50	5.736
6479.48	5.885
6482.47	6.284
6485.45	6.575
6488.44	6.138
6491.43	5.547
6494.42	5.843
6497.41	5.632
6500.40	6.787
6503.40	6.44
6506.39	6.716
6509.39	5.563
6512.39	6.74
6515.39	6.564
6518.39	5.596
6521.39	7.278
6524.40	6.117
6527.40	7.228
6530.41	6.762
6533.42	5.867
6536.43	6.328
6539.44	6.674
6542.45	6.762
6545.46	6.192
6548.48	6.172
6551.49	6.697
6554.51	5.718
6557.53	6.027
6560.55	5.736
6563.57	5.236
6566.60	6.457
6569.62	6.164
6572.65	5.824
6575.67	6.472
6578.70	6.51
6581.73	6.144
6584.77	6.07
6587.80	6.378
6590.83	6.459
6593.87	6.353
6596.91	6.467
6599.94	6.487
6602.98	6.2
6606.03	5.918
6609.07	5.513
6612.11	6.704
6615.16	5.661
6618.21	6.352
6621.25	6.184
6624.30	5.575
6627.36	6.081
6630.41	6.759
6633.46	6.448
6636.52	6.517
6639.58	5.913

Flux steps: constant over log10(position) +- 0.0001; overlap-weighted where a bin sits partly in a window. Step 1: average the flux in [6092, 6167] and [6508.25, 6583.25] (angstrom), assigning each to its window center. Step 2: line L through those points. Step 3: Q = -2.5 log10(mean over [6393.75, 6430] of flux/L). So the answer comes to -0.04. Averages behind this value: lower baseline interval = 6.5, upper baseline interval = 6.28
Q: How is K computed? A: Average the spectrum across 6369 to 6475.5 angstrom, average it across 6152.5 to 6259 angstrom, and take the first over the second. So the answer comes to 1.1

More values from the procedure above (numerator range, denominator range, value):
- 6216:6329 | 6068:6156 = 0.95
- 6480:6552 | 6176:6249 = 1.03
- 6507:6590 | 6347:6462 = 0.98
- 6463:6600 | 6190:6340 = 1.01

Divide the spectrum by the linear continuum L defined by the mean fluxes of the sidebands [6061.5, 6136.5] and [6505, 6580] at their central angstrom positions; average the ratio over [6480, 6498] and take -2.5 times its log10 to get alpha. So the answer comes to 0.056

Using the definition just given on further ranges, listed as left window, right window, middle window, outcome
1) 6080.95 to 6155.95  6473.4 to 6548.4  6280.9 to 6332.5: 0.02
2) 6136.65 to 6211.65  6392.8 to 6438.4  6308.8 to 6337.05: 0.02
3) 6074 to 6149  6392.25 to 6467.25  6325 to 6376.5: 0.06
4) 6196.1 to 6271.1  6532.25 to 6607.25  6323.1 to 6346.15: -0.02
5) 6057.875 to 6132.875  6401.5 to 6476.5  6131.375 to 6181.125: 0.04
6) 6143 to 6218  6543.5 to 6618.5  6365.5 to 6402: -0.04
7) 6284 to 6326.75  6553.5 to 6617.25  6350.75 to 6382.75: 0.02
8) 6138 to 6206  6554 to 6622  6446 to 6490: -0.05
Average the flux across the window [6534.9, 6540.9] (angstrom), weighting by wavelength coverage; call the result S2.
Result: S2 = 6.5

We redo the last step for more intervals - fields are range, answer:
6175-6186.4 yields 6.42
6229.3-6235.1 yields 6.16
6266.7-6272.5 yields 6.76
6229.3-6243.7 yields 6.02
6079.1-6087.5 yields 6.68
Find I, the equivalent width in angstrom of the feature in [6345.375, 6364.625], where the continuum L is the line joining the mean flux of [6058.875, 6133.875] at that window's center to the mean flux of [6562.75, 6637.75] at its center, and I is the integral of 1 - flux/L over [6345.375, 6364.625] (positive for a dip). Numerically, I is 0.9 angstrom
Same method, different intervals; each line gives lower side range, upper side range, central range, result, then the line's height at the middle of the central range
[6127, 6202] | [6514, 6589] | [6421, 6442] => -1.01 angstrom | 6.29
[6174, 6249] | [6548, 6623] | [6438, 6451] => -0.21 angstrom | 6.17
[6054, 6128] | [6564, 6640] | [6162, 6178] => 1.03 angstrom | 6.61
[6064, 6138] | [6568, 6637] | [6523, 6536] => -0.43 angstrom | 6.28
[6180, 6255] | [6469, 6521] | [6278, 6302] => -0.63 angstrom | 6.2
